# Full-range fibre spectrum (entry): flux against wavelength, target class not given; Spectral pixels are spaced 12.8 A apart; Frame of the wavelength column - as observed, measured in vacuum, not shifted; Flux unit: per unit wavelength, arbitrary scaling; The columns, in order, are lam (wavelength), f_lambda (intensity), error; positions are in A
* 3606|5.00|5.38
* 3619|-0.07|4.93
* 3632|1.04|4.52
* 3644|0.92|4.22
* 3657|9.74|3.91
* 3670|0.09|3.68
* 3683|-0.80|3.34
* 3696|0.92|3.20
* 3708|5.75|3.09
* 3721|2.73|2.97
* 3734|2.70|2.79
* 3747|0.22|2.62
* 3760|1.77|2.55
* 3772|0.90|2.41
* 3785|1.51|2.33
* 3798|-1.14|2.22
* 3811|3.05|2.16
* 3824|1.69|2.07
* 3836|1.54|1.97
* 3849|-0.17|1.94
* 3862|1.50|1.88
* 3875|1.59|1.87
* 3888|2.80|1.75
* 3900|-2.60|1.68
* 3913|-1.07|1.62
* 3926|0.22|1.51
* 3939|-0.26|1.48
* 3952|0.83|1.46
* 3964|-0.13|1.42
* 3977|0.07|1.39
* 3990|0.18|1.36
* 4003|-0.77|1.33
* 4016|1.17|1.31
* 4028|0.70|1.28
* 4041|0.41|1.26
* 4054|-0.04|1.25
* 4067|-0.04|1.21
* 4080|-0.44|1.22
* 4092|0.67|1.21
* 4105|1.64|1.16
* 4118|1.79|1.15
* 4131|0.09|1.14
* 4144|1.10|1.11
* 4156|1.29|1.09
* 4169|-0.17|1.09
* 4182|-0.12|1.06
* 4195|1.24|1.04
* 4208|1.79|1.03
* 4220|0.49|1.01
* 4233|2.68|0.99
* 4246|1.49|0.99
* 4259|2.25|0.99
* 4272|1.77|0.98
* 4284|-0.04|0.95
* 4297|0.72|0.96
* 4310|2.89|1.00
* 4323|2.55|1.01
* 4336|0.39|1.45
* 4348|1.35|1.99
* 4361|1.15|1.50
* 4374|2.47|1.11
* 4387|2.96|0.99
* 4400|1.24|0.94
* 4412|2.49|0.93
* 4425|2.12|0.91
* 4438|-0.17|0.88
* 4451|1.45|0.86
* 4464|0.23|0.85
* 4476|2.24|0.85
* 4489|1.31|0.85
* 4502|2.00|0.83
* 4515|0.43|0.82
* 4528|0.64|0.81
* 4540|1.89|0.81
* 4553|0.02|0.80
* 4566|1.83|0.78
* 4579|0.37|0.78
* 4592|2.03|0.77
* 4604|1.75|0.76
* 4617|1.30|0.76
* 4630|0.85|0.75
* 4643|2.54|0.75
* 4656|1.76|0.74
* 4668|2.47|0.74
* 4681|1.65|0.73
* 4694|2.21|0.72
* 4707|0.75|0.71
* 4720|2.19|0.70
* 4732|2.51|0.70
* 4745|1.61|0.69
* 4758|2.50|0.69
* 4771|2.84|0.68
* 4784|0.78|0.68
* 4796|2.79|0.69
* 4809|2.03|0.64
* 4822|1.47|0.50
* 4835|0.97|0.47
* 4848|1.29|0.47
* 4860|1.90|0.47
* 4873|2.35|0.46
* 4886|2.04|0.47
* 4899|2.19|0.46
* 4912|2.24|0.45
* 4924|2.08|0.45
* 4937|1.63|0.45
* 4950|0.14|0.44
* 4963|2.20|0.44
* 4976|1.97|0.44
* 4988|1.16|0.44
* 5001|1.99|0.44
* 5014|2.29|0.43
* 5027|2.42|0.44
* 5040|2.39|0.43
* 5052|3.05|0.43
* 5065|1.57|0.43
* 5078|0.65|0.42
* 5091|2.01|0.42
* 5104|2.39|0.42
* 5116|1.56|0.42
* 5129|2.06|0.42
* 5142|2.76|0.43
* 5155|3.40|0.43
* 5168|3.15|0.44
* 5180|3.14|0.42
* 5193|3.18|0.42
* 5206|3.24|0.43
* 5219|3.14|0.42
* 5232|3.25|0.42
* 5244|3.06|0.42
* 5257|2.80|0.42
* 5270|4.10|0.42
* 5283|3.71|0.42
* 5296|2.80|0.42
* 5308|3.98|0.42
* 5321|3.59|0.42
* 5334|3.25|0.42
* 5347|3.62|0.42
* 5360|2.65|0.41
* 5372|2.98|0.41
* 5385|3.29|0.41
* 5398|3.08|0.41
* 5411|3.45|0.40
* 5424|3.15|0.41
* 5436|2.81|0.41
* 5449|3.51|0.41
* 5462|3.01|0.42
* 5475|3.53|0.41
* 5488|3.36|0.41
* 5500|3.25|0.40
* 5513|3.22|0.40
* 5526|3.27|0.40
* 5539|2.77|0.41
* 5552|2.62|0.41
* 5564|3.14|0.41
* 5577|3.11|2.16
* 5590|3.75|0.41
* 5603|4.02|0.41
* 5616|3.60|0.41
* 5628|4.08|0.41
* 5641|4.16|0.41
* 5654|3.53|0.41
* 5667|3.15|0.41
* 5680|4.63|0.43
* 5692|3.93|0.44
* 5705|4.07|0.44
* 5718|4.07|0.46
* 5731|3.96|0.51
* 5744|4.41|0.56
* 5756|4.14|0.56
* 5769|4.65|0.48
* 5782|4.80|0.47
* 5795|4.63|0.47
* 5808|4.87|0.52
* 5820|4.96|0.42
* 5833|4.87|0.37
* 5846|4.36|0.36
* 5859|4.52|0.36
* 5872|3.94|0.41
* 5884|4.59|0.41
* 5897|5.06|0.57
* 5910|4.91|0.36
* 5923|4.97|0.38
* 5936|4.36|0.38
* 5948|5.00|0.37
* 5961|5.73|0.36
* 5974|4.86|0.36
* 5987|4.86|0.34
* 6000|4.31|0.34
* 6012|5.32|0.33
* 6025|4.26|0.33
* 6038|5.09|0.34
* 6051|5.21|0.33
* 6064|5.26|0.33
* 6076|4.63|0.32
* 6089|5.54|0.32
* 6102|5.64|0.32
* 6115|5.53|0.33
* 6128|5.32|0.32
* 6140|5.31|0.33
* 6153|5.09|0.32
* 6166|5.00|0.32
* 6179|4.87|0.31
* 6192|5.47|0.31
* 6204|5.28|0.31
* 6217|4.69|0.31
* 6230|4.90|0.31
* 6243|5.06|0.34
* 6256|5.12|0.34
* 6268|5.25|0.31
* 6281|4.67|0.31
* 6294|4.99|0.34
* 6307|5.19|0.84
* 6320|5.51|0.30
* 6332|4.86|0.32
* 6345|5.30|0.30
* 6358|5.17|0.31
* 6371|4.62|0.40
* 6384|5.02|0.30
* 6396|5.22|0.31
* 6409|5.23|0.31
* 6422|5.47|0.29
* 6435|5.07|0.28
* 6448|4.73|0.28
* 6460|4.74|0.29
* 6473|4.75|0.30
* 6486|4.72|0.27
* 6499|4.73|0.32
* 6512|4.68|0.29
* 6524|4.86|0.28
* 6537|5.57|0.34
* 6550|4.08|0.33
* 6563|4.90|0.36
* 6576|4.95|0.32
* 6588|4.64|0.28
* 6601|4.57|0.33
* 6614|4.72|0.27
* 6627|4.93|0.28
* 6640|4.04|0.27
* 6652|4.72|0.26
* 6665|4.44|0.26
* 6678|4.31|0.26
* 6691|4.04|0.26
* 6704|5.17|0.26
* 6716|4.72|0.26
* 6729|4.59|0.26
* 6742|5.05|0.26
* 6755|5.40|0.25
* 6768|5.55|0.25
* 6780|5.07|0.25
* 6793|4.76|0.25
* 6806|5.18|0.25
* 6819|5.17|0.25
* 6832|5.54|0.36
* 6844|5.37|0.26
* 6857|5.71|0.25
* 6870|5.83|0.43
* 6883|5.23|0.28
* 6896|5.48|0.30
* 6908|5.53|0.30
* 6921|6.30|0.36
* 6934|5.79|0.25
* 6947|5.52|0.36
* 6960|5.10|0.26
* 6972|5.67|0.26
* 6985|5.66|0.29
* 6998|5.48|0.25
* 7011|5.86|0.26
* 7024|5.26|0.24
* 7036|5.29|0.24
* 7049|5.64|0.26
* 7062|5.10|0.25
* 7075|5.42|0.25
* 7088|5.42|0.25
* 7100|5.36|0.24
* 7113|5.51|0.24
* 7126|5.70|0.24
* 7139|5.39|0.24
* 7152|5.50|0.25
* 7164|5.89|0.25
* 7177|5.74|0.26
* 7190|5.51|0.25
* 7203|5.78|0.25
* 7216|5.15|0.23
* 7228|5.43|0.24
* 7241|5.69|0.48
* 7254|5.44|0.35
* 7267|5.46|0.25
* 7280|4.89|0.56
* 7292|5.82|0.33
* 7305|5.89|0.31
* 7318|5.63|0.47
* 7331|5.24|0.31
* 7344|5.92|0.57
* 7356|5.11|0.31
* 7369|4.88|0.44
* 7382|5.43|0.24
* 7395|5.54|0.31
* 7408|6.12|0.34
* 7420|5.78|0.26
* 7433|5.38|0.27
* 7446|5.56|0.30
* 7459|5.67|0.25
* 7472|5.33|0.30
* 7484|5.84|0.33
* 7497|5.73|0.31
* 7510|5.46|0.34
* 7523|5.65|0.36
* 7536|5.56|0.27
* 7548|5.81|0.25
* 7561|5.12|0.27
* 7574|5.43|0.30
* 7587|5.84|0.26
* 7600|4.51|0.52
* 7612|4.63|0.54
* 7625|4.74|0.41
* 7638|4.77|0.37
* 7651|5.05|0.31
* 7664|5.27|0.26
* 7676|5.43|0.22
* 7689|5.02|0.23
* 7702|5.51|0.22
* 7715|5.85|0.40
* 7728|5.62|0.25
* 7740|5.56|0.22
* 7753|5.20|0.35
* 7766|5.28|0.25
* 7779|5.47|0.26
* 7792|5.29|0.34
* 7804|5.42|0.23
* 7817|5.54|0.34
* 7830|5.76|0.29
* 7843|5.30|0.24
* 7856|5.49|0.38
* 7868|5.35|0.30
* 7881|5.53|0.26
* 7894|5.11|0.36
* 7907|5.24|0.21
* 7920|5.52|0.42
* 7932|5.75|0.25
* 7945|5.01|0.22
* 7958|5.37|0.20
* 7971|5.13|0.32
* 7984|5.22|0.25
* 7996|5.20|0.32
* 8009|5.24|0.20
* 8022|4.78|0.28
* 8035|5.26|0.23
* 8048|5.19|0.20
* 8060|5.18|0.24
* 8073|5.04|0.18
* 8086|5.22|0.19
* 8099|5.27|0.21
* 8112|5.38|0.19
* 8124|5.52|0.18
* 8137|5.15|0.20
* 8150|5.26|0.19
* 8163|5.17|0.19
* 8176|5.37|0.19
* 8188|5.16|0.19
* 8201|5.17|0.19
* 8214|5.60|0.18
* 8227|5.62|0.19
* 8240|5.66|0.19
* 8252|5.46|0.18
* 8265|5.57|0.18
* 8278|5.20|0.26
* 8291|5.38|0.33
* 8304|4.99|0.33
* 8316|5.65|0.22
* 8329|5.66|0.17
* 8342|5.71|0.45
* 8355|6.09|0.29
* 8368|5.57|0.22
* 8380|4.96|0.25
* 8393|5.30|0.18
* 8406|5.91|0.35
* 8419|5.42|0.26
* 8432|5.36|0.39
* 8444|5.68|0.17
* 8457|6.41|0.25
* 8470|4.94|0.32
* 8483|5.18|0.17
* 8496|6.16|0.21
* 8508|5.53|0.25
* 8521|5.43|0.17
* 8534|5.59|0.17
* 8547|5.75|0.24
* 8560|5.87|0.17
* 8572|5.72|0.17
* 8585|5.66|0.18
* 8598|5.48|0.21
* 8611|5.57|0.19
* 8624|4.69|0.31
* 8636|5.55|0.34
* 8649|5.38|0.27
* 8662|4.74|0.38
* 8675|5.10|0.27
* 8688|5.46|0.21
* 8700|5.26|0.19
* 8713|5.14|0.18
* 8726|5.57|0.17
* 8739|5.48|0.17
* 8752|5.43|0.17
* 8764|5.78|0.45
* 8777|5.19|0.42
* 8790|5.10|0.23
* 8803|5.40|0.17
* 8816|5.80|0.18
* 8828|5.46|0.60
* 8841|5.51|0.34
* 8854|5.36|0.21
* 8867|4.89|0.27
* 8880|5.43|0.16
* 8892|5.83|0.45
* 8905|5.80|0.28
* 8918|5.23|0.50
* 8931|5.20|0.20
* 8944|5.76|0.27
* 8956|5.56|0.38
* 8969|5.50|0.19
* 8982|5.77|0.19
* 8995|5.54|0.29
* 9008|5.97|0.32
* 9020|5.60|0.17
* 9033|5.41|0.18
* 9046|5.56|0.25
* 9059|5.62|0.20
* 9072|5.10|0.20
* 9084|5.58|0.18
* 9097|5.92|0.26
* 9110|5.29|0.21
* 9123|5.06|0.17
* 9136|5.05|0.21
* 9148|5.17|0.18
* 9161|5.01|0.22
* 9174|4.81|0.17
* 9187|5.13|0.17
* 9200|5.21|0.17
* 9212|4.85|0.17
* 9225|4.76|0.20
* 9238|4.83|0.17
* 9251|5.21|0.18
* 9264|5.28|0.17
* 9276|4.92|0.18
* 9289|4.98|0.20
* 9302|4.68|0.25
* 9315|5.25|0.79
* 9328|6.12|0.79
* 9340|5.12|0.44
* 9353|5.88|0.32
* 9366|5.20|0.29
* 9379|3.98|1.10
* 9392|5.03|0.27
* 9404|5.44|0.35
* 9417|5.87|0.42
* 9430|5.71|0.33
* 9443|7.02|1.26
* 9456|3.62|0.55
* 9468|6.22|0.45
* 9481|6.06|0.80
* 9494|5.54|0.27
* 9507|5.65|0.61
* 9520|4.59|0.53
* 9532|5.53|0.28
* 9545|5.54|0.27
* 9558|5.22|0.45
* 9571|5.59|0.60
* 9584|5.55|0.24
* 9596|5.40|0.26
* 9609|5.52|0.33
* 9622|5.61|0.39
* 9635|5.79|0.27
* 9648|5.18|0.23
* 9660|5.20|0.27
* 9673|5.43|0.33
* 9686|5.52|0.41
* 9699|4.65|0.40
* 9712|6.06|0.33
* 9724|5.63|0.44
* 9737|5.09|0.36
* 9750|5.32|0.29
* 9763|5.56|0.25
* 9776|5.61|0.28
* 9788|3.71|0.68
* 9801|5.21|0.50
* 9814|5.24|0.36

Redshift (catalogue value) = 0.290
